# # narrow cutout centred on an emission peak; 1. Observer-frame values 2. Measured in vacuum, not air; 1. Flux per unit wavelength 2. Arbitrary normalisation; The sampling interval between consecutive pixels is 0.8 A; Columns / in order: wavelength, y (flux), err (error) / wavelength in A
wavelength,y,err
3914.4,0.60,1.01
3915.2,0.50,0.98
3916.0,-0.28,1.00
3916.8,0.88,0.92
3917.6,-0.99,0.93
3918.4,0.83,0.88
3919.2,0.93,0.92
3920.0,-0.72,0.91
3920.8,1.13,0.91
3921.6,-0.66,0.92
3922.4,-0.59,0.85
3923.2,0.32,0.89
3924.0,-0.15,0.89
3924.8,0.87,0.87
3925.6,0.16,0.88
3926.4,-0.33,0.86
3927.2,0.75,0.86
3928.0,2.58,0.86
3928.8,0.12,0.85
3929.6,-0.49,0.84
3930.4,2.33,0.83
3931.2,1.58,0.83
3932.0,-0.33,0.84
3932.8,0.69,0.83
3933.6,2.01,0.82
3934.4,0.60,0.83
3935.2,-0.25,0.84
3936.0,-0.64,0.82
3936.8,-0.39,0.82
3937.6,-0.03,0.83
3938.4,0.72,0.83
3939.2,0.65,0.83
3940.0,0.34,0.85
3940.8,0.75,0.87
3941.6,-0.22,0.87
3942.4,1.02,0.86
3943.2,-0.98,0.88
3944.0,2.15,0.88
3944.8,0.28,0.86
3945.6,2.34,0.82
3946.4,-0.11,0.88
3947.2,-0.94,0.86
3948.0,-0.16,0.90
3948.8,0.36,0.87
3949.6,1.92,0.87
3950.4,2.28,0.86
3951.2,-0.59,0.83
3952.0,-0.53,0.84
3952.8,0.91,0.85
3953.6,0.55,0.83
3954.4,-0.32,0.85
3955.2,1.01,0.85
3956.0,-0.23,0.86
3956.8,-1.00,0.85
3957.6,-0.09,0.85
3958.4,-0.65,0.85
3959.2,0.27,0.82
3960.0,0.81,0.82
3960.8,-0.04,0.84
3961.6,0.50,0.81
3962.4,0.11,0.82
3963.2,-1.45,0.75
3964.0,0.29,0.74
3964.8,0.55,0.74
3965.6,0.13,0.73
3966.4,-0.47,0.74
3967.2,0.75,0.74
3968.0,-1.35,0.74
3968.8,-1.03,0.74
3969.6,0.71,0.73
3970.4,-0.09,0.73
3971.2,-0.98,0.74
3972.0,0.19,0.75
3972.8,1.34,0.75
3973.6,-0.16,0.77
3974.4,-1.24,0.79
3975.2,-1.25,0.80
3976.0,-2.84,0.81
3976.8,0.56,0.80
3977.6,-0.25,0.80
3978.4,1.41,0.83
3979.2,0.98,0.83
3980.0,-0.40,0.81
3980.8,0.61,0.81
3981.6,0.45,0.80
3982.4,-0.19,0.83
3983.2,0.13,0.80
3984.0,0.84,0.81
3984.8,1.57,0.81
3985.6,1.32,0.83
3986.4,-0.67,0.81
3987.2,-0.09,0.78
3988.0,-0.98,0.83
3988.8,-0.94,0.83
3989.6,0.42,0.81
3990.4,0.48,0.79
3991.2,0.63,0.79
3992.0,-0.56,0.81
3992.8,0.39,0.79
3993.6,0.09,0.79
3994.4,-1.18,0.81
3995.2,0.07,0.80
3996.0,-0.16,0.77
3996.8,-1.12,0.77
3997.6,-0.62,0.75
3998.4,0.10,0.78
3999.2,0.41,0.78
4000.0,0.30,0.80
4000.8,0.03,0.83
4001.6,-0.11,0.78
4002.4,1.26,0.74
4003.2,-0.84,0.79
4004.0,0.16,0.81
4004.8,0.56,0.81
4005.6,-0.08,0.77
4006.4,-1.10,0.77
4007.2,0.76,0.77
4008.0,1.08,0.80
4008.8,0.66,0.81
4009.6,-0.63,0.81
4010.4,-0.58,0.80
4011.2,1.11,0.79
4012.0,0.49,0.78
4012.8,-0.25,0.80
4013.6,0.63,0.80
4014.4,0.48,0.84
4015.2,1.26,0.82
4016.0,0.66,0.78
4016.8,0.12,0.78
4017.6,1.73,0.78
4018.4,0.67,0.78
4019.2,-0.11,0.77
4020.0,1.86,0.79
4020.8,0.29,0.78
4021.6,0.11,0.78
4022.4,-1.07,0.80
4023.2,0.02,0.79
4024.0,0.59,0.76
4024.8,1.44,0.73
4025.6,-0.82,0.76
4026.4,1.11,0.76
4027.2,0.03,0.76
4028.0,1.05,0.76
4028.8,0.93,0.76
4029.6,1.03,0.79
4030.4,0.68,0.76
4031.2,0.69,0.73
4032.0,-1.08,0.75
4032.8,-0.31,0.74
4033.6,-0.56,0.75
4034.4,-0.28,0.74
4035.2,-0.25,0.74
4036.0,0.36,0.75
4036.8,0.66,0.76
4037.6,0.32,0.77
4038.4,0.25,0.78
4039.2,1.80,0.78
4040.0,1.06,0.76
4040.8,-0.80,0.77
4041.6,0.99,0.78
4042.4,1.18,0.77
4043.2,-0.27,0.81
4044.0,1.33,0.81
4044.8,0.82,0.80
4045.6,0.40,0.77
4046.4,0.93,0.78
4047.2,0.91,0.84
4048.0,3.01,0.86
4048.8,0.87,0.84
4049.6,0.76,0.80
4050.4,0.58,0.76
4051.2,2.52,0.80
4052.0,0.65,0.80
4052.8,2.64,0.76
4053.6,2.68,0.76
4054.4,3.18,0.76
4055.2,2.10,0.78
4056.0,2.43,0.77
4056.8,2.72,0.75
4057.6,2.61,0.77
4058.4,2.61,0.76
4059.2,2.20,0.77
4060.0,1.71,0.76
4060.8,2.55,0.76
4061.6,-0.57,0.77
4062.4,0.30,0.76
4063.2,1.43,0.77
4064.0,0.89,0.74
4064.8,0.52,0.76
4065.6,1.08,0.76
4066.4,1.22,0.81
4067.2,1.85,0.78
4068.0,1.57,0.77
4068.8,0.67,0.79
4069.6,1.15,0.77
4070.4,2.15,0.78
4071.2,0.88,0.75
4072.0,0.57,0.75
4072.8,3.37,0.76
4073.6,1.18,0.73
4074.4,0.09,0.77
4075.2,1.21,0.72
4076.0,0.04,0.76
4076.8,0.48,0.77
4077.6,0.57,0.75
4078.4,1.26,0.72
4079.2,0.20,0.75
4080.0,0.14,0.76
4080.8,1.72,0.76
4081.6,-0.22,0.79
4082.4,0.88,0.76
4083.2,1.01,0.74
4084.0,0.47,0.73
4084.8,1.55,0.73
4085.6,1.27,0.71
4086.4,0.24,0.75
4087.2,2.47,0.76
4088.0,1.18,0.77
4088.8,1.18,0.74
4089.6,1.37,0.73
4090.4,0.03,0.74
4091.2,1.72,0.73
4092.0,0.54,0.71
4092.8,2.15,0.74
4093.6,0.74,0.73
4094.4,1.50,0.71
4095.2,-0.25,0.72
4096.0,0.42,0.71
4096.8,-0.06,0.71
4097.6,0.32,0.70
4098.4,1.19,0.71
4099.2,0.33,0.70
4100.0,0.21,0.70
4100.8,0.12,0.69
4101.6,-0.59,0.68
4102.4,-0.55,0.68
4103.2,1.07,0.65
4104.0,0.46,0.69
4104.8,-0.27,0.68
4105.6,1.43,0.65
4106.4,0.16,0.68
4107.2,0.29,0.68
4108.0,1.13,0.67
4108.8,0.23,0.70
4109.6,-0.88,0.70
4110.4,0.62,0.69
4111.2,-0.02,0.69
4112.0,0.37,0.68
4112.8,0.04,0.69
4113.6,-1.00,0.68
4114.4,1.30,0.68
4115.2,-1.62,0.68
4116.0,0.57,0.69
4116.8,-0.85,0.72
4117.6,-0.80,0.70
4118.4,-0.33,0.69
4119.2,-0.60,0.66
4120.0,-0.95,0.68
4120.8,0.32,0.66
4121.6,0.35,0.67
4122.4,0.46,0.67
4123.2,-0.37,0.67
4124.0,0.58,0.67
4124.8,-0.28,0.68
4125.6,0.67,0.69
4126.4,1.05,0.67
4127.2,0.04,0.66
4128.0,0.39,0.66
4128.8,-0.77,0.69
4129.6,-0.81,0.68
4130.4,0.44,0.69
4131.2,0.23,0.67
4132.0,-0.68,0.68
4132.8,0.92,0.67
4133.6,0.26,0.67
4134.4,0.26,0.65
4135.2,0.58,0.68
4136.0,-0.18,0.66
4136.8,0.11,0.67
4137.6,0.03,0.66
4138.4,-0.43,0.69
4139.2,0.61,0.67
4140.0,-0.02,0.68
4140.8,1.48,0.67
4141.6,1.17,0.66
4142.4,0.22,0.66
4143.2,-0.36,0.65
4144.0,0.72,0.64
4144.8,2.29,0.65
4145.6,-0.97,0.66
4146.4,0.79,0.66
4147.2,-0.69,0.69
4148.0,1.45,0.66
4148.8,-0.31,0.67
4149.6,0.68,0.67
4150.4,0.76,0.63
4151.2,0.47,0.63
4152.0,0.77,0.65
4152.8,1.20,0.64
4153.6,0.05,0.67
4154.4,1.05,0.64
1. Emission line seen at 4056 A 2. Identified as Lyman alpha 1216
